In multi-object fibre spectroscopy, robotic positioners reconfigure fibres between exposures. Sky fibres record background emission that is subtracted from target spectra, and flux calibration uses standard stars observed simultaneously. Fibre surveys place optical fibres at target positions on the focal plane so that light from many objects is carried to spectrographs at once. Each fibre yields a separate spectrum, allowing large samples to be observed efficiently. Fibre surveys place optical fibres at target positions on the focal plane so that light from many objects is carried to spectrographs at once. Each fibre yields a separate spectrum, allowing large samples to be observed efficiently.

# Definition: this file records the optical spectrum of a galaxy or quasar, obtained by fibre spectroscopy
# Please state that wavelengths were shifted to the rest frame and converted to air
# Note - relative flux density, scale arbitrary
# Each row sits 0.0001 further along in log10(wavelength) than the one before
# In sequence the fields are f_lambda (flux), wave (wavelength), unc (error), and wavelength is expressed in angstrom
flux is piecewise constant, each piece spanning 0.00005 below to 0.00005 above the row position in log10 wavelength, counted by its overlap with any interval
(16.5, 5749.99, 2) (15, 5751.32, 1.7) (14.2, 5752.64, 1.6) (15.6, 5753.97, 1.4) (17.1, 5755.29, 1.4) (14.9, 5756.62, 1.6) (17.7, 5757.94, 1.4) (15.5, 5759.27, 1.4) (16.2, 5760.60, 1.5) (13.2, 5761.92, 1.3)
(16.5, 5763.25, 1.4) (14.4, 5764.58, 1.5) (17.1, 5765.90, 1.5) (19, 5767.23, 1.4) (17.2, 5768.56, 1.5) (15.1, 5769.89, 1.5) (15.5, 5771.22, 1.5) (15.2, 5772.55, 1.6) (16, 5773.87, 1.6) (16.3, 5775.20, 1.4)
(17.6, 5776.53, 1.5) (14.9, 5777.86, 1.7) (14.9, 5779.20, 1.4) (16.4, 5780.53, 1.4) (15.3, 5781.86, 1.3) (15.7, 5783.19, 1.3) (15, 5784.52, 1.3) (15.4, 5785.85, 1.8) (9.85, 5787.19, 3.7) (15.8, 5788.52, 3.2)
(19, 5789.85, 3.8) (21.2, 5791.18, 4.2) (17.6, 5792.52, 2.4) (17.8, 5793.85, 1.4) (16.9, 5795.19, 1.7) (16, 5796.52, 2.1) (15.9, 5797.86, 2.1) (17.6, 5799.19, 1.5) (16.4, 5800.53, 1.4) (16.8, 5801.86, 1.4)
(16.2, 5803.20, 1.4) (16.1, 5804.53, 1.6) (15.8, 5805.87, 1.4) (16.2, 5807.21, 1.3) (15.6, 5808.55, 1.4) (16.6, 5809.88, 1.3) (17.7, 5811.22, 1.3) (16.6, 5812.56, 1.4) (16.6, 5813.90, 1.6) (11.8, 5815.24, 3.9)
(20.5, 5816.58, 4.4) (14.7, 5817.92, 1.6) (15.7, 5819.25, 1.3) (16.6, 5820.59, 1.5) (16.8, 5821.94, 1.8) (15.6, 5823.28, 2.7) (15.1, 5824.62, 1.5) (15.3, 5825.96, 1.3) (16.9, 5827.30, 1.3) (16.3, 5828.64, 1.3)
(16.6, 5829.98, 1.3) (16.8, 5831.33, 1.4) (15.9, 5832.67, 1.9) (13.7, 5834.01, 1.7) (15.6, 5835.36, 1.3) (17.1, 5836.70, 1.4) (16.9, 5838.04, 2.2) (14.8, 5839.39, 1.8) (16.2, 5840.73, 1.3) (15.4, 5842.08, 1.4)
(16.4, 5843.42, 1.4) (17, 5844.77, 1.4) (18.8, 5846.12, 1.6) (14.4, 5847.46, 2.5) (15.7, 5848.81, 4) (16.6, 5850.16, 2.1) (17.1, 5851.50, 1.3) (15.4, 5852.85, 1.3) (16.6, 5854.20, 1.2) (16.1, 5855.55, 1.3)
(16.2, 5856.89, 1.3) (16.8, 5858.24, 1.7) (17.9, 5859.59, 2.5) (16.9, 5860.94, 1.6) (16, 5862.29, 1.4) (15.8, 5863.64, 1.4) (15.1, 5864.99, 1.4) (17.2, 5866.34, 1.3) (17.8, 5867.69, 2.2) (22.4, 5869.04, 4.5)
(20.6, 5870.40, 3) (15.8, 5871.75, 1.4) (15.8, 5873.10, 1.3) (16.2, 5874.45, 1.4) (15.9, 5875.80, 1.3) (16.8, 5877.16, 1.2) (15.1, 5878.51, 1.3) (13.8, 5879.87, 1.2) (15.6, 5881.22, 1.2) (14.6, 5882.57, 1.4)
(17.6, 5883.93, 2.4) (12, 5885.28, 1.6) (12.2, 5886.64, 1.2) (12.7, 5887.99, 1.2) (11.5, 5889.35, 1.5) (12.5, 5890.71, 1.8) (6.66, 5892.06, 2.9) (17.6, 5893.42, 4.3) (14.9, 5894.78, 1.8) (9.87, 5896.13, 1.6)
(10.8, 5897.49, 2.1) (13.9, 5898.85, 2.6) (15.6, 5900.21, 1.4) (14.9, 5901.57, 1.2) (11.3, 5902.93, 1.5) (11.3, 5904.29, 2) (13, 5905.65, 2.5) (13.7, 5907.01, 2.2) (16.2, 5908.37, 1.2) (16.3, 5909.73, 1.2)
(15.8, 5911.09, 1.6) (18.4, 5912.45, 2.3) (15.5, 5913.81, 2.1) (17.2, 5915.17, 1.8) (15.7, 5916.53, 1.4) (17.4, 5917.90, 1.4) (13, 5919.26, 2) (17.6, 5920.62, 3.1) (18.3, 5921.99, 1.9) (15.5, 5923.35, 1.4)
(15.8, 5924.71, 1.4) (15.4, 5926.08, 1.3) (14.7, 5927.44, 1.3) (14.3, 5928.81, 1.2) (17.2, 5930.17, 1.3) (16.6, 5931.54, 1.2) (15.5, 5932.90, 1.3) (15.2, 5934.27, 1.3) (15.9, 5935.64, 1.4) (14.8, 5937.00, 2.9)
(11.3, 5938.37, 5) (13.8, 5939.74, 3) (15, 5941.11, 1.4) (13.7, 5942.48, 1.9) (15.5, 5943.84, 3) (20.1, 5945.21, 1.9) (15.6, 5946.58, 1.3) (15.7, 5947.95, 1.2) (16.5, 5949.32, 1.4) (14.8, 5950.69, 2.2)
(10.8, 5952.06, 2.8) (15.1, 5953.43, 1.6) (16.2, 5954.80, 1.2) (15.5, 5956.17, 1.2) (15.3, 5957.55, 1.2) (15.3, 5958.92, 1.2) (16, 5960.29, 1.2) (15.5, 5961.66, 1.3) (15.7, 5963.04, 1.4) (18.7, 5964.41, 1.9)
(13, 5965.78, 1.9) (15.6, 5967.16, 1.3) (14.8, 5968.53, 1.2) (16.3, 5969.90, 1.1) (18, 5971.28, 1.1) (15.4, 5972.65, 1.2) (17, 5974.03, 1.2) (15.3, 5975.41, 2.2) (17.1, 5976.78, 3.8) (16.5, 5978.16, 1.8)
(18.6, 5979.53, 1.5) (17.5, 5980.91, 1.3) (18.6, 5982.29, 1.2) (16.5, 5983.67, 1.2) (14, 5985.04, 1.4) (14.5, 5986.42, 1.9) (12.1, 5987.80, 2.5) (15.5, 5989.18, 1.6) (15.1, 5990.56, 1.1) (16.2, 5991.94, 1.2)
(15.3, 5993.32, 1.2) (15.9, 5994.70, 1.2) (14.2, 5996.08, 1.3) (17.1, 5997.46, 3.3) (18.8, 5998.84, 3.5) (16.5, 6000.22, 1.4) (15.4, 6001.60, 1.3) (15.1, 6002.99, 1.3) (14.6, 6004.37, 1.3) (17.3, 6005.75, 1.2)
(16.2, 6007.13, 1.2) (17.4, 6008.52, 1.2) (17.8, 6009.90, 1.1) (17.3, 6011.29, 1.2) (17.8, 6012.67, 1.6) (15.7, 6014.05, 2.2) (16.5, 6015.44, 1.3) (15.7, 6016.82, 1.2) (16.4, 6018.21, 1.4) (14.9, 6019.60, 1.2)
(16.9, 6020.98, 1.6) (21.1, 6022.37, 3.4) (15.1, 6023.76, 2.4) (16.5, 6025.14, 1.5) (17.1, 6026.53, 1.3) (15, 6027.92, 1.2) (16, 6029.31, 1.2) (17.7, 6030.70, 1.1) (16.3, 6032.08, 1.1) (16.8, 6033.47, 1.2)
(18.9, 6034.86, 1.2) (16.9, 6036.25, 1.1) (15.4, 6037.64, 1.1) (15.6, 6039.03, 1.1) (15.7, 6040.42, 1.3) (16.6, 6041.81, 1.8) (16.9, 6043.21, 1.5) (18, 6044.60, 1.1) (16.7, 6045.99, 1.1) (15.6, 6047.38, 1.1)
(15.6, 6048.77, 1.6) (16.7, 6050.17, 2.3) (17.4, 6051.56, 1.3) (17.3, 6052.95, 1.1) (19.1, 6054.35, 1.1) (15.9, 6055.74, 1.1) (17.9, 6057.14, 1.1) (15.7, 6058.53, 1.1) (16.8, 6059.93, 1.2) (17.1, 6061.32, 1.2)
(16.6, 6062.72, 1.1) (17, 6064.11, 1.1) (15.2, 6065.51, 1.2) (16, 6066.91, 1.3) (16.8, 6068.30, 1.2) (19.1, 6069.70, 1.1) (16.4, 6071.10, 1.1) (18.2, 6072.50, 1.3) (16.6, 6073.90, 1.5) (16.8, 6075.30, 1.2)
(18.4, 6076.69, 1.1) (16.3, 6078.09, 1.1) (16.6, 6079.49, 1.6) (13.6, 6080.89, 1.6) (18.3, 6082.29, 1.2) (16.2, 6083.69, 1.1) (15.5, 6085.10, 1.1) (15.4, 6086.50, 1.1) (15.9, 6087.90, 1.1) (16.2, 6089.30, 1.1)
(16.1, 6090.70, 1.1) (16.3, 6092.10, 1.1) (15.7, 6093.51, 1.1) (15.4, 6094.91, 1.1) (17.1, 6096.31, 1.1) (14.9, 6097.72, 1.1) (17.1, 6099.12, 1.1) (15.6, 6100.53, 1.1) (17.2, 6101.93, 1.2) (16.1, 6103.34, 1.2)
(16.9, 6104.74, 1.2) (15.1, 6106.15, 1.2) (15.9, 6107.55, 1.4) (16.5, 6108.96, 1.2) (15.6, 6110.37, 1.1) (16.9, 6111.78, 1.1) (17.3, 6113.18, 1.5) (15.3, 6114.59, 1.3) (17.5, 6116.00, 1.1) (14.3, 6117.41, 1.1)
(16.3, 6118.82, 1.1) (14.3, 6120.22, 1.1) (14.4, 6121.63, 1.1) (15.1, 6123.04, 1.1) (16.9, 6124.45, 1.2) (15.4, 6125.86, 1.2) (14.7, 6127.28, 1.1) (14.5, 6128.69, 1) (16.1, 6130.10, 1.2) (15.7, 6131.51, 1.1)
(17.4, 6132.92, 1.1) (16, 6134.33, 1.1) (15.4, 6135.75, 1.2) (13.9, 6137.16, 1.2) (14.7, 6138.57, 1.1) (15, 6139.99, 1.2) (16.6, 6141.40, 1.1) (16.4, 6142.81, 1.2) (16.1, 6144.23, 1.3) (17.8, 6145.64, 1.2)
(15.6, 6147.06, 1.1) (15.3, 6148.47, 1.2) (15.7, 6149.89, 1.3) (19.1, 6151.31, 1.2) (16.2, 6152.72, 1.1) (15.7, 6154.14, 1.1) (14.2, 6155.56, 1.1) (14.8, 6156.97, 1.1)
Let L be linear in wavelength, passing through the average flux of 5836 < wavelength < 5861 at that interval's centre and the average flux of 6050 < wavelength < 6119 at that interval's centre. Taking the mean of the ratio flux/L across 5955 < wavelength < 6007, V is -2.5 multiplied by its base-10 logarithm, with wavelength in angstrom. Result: 0.03 mag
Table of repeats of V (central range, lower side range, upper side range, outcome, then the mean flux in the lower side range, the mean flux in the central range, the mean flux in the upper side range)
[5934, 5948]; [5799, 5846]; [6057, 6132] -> 0.07 mag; 16.2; 15.1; 16.2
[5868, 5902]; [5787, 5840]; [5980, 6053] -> 0.12 mag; 16.3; 14.6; 16.4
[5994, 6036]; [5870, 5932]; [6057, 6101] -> -0.05 mag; 14.8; 16.6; 16.4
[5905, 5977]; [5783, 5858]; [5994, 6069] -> 0.06 mag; 16.2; 15.6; 16.6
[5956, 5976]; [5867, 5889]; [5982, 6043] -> 0.02 mag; 15.9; 15.8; 16.3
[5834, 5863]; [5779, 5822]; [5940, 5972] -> -0.02 mag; 16.3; 16.3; 15.6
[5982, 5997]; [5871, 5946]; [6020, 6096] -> 0.04 mag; 14.8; 15.2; 16.6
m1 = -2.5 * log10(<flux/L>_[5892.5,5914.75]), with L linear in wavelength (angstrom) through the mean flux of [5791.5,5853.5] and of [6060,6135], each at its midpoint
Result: 0.14 mag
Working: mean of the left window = 16.3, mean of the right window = 16.2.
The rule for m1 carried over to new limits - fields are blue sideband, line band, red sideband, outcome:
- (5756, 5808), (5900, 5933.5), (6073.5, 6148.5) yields 0.04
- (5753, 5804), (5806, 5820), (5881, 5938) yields -0.03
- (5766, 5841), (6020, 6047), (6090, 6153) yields -0.05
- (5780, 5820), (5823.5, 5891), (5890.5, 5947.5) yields -0.02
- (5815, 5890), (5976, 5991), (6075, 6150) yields 0.00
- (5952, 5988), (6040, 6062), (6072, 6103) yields -0.04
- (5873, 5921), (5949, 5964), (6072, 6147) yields -0.02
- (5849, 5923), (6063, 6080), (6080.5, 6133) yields -0.08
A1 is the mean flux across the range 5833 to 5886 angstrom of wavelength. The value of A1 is 16.3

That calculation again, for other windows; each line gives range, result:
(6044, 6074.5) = 16.9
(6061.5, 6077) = 17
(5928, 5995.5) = 15.6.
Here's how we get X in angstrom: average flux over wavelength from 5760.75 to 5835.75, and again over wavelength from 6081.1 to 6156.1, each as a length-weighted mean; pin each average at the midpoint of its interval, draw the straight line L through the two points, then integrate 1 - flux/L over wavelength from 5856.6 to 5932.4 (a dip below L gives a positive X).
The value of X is 3.8 angstrom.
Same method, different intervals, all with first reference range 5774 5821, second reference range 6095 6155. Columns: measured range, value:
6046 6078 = -1.8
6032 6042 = -0.3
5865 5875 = -1.0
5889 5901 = 2.6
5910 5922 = -0.2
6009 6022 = -0.5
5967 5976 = 0.0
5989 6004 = 0.1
